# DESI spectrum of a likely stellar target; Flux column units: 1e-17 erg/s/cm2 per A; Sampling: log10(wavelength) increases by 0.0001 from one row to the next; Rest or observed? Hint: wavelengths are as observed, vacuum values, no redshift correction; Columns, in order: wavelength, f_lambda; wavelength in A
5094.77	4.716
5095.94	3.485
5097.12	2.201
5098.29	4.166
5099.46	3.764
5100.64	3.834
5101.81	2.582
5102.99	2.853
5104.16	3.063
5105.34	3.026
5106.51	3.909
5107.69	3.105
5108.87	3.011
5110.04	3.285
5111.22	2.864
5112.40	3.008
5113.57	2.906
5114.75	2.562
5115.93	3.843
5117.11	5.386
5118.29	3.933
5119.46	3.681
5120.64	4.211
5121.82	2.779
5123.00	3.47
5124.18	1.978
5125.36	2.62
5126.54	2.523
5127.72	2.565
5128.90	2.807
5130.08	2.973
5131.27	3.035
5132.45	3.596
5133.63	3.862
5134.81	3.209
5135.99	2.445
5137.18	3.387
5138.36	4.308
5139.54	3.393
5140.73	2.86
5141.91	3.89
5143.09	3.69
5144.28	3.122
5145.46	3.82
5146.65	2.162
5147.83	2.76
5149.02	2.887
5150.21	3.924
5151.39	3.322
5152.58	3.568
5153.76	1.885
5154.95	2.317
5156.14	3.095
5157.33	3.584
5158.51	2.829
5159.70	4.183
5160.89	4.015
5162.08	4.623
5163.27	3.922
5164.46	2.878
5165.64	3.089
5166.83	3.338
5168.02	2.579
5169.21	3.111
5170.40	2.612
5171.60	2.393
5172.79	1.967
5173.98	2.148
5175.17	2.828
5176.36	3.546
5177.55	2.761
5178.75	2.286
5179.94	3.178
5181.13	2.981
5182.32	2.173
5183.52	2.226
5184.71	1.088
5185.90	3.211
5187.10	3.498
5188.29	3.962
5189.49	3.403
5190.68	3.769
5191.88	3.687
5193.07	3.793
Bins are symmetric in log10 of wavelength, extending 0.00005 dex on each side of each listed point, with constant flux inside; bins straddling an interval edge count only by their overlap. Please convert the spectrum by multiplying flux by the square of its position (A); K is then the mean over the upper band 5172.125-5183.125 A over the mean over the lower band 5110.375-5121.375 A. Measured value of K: 0.76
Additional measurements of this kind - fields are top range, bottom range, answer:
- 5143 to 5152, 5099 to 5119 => 0.96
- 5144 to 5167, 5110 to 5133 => 1.04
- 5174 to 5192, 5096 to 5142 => 0.92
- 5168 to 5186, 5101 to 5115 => 0.86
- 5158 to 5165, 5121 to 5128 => 1.41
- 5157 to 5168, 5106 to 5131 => 1.13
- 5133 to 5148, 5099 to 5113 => 1.06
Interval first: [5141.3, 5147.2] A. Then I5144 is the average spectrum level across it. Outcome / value 3.34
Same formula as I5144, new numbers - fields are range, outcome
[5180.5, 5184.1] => 2.47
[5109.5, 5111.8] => 3.07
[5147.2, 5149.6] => 2.81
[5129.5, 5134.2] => 3.36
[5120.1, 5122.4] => 3.48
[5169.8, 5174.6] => 2.28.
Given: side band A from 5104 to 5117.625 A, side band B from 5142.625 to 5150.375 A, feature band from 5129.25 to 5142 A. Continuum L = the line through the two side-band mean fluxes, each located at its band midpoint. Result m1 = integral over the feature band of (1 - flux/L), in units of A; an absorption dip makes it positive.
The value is -0.52 A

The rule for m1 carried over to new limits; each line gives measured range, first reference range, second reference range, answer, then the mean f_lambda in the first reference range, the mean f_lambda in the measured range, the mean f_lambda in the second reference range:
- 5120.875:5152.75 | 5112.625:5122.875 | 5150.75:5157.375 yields 0.8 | 3.63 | 3.15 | 2.92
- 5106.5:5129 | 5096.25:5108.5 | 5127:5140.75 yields 0.1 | 3.25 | 3.21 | 3.21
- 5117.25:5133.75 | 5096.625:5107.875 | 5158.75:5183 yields 0.0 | 3.27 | 3.19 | 3.02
